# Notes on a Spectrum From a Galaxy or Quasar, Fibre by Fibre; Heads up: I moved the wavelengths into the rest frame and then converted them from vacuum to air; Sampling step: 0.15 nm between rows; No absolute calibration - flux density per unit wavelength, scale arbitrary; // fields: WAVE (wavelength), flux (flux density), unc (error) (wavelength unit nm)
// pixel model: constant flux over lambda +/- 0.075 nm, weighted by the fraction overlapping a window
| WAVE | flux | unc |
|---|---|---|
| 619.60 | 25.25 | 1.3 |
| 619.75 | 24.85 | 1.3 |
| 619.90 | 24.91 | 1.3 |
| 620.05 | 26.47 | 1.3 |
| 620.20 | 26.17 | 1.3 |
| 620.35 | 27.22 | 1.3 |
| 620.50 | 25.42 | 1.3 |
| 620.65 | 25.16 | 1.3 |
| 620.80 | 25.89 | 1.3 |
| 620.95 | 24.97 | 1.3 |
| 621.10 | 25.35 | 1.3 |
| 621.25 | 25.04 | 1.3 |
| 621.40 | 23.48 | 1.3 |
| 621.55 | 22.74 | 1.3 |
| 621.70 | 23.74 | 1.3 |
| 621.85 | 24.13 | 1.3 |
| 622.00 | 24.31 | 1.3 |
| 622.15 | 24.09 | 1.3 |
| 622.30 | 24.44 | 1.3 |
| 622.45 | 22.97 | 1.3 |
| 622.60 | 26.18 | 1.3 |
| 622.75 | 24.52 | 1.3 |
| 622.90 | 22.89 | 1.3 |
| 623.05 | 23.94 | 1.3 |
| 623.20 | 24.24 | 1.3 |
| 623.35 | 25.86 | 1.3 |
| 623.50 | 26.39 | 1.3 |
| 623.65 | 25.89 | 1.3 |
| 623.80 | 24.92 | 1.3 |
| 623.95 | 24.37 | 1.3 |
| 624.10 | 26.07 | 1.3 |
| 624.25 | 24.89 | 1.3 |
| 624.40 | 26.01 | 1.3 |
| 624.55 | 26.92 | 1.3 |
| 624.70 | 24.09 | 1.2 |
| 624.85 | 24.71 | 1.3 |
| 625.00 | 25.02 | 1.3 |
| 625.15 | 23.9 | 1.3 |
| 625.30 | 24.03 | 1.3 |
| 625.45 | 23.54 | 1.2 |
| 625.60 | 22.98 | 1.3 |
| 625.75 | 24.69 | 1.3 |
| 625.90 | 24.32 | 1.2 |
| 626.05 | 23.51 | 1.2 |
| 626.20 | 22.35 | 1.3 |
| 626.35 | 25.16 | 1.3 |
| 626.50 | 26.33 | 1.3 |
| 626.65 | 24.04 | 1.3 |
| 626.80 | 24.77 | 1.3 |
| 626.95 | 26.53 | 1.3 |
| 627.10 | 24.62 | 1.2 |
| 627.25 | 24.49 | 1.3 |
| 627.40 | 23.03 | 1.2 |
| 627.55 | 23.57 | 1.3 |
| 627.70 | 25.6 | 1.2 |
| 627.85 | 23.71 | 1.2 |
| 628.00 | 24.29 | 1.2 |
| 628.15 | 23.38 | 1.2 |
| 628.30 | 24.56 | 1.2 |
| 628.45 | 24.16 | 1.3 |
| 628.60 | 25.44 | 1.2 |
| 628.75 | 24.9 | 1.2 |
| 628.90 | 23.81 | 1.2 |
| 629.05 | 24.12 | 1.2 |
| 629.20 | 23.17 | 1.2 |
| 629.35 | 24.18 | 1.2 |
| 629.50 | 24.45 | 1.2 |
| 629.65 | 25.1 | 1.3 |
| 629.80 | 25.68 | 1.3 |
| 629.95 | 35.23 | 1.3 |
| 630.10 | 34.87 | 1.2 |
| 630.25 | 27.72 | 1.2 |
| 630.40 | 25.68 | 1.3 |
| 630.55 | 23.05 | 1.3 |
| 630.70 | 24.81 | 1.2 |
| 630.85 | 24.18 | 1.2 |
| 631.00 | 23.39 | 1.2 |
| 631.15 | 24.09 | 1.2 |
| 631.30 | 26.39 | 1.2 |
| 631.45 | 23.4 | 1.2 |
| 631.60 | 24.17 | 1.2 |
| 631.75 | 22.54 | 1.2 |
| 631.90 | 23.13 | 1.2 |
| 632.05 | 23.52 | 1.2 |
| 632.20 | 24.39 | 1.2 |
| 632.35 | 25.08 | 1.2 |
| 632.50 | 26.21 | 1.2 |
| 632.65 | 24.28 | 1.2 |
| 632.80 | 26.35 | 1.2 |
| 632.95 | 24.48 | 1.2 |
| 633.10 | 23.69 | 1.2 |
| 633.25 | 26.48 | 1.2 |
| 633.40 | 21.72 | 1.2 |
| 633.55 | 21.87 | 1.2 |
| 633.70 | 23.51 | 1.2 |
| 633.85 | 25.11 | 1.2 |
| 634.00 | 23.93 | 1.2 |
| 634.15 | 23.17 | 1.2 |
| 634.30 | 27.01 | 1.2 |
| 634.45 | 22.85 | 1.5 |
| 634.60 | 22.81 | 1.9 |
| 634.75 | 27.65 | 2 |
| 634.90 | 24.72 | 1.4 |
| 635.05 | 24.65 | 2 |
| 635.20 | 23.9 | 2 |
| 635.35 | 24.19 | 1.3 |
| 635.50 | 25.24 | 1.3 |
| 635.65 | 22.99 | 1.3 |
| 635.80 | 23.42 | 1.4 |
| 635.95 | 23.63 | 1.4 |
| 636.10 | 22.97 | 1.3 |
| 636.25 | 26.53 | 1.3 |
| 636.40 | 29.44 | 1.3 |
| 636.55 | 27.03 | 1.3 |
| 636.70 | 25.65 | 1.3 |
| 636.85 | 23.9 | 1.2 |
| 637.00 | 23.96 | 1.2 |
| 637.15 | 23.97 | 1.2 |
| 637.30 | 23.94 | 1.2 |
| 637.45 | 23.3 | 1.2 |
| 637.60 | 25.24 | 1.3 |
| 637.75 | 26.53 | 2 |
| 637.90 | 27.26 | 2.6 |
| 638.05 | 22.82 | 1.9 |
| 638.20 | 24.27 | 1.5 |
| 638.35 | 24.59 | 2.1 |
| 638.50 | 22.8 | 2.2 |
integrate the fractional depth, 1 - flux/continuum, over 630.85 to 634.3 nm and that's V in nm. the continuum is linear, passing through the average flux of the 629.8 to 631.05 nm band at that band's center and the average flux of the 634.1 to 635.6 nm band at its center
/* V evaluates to 0.24 nm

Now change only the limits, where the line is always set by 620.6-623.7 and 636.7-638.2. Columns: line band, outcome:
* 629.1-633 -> -0.12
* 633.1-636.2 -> 0.06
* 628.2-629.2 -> 0.01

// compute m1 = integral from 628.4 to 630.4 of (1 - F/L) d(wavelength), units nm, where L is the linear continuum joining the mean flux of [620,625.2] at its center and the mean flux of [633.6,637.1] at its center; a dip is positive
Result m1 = -0.13 nm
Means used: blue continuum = 24.9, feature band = 26.4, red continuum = 24.7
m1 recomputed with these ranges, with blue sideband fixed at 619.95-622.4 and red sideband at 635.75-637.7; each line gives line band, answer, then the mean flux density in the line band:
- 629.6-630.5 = -0.148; 29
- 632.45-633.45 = 0.004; 24.8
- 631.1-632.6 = 0.036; 24.3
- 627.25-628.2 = 0.034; 24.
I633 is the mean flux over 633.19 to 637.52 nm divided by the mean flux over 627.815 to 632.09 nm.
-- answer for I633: 0.97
